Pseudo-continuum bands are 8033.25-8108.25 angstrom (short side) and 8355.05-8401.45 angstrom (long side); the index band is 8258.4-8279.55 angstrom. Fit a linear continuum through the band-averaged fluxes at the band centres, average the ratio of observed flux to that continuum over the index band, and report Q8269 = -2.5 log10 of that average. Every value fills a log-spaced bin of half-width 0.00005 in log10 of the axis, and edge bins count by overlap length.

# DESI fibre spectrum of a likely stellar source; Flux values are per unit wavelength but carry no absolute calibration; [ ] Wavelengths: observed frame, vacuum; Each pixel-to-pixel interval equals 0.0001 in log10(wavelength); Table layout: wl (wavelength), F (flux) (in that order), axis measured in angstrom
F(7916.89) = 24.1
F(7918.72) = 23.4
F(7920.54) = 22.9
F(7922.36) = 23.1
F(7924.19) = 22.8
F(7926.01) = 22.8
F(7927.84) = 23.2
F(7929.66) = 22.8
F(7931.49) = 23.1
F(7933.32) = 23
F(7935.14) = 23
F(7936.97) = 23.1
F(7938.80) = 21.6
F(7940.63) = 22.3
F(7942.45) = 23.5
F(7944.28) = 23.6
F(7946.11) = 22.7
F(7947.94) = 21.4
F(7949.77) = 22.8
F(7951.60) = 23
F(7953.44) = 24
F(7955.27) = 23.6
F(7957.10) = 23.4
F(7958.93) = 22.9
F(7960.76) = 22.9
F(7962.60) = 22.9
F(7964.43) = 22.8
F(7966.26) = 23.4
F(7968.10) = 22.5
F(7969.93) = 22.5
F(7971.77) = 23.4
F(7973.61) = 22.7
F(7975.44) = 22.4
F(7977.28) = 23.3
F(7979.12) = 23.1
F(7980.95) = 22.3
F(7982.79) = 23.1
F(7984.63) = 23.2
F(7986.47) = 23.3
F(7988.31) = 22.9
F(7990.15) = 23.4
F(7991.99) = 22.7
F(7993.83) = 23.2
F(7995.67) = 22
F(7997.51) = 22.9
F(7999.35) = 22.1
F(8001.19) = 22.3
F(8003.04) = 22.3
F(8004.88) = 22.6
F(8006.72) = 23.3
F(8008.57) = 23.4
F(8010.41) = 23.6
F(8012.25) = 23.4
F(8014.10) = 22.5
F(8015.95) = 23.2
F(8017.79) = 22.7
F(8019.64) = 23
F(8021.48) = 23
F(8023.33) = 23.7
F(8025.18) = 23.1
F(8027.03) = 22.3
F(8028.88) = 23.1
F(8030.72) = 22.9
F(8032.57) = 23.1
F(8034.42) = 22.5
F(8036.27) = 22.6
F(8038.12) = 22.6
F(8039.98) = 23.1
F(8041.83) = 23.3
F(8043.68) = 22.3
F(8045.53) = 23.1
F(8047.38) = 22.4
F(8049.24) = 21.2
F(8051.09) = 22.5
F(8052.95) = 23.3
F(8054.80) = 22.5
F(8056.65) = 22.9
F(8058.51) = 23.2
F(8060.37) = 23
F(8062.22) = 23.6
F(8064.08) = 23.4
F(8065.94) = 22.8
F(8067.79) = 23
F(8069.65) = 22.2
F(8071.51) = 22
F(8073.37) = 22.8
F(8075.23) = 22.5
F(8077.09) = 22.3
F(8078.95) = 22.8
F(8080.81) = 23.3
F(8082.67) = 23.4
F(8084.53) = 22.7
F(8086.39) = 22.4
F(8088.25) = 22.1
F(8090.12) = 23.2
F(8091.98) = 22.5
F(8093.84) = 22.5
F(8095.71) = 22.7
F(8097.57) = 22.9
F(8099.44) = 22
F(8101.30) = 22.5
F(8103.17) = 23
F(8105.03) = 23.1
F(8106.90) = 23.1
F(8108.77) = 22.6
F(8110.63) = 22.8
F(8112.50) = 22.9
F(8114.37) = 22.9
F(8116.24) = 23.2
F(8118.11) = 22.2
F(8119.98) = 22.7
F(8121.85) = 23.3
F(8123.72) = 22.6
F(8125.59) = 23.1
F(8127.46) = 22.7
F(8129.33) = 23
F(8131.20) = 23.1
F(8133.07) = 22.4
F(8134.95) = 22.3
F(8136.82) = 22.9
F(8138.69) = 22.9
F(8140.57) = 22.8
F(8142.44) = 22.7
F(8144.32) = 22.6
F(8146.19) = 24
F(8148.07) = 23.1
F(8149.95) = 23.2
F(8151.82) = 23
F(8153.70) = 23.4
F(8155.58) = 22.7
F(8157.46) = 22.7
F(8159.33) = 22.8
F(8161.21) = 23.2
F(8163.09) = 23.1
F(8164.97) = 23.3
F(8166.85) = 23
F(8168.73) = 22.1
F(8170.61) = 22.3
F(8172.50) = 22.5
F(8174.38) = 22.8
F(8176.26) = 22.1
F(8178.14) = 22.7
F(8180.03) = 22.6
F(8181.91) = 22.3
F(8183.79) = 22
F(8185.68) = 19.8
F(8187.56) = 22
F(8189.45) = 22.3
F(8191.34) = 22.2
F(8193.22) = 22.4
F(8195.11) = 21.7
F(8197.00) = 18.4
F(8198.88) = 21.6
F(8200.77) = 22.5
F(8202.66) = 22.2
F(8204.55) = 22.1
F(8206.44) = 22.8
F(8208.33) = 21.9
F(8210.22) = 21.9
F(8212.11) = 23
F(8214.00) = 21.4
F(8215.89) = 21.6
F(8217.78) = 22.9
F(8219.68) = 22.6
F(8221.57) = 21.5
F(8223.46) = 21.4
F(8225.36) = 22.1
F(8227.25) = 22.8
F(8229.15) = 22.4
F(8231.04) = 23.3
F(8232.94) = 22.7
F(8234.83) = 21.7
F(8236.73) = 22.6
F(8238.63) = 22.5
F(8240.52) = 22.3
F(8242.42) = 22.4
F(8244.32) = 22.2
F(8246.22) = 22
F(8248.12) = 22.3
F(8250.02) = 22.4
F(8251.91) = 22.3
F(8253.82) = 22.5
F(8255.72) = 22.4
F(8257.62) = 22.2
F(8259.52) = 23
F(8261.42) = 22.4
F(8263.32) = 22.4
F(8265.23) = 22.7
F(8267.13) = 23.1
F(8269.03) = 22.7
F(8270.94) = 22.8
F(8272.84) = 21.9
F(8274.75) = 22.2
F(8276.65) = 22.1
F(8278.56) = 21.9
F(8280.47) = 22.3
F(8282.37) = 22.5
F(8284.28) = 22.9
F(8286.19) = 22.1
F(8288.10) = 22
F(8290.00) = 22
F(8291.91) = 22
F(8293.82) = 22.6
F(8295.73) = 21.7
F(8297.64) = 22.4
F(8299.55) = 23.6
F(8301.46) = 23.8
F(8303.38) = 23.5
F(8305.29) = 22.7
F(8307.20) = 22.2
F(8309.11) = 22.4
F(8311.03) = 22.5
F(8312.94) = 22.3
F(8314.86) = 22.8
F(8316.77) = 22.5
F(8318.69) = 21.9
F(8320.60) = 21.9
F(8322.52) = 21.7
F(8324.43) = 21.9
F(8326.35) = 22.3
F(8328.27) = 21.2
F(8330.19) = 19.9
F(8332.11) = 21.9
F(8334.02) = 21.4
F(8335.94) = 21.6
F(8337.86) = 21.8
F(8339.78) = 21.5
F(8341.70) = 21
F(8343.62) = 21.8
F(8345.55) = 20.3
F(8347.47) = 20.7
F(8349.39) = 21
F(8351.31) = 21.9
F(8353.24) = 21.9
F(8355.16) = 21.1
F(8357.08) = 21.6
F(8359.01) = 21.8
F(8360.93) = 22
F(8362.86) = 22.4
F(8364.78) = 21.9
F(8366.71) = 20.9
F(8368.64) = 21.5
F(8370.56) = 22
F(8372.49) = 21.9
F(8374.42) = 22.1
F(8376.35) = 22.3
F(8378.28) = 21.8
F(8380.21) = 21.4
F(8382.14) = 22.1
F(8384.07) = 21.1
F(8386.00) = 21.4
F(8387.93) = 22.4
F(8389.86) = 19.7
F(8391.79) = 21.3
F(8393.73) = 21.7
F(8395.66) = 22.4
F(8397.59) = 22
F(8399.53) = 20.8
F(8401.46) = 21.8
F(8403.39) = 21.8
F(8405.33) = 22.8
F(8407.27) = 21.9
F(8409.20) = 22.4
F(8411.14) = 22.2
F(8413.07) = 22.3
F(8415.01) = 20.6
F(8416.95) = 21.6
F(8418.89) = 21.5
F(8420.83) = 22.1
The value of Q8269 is -0.021 mag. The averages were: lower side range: 22.7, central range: 22.5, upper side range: 21.7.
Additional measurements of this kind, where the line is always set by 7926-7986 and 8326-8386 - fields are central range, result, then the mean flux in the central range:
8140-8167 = -0.039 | 23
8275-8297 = -0.021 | 22.2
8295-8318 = -0.048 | 22.7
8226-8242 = -0.028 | 22.5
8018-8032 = -0.015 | 23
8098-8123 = -0.019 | 22.8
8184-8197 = 0.031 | 21.5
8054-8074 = -0.015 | 22.9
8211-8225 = -0.002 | 22.1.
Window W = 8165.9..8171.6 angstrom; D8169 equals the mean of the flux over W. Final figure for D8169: 22.4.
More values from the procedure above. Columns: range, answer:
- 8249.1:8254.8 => 22.4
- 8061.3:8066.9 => 23.3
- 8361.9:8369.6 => 21.7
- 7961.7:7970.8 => 22.8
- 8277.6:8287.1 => 22.3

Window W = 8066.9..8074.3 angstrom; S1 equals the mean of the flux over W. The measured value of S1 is 22.5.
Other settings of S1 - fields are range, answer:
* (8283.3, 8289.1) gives 22.3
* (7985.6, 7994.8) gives 23.1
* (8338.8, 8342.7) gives 21.3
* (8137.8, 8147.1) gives 23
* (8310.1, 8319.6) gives 22.4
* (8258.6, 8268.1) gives 22.7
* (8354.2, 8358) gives 21.4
